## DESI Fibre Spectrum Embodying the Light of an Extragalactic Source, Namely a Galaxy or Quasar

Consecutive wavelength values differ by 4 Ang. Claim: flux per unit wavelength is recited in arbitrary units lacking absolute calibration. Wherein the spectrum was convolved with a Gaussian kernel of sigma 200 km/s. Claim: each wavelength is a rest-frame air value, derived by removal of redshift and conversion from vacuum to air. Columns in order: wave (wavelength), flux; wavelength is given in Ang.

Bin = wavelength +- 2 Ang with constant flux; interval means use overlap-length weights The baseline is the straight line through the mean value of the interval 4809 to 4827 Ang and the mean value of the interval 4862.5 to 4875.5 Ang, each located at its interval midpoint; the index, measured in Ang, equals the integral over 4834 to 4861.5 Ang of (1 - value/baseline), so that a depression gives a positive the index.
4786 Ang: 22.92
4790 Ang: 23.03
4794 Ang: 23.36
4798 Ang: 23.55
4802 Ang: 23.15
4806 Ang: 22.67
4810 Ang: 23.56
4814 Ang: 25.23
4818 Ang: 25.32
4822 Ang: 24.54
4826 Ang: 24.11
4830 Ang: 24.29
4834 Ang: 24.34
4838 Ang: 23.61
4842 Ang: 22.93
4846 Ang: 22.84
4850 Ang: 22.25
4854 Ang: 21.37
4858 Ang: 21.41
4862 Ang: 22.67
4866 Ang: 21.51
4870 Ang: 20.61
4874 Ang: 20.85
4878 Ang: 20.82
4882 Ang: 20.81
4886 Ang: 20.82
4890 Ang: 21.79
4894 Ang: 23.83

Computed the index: 0.1 Ang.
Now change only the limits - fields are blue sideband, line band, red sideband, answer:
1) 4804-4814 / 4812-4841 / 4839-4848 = -1.48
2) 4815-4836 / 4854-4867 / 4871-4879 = 0.05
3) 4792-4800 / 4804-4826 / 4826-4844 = -0.57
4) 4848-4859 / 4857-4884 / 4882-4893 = 0.43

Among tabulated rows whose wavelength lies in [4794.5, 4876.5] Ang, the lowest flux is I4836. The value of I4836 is 20.61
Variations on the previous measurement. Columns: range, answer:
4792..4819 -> 22.67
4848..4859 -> 21.37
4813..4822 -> 24.54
